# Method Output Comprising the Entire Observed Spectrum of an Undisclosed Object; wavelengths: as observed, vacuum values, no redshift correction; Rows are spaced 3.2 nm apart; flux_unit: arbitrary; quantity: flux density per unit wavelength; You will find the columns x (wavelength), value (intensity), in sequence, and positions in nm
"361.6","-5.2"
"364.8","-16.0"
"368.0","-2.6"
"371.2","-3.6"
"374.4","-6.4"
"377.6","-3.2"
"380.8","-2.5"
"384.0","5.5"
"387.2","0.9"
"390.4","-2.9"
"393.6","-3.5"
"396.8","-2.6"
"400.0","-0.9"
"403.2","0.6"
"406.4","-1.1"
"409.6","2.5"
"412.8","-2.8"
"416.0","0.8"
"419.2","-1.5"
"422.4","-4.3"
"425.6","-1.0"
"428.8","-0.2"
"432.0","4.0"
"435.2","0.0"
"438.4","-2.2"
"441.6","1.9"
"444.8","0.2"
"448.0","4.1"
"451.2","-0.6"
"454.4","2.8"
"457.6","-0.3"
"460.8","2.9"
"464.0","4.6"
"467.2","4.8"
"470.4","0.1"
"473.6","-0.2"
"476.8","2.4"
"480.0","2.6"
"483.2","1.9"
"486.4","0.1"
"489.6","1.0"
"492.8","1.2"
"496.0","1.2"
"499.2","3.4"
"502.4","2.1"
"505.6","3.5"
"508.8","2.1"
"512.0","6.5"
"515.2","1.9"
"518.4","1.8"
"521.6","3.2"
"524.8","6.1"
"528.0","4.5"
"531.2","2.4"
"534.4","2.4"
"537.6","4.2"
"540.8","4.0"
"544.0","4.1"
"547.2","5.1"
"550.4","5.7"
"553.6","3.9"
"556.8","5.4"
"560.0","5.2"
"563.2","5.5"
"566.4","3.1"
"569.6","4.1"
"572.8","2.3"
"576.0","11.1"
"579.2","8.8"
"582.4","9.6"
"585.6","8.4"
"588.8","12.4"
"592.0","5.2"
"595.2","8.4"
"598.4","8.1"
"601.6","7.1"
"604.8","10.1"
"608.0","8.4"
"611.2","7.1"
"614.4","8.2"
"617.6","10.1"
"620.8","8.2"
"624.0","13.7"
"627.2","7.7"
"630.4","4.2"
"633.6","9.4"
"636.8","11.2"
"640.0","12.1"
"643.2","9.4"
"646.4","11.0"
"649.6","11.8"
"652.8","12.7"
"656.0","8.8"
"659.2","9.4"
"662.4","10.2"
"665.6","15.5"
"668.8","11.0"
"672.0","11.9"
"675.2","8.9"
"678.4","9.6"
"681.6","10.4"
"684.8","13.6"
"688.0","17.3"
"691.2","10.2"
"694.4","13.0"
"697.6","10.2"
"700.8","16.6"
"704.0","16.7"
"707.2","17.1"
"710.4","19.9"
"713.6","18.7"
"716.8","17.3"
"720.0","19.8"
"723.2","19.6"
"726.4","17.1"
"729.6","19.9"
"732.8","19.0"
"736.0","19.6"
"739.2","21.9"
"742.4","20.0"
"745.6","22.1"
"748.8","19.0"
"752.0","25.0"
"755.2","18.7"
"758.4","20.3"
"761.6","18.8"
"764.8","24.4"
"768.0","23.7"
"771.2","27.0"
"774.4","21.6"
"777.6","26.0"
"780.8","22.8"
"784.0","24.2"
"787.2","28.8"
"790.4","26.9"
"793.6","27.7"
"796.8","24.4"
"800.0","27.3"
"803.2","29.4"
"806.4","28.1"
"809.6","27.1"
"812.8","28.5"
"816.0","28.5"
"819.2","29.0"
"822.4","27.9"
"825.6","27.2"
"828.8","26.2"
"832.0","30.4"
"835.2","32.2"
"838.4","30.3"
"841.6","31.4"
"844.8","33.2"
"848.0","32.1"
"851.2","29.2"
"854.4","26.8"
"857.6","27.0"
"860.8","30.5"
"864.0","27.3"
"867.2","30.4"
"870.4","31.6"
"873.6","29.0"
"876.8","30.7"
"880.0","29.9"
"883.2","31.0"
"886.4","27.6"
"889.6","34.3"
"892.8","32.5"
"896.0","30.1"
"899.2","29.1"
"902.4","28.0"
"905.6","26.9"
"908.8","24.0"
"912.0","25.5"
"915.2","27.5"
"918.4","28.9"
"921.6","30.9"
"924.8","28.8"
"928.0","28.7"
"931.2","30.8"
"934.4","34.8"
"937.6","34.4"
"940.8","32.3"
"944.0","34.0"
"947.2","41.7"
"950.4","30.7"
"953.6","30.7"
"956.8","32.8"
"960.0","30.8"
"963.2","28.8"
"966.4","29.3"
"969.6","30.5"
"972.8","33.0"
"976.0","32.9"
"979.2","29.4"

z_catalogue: 0.76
